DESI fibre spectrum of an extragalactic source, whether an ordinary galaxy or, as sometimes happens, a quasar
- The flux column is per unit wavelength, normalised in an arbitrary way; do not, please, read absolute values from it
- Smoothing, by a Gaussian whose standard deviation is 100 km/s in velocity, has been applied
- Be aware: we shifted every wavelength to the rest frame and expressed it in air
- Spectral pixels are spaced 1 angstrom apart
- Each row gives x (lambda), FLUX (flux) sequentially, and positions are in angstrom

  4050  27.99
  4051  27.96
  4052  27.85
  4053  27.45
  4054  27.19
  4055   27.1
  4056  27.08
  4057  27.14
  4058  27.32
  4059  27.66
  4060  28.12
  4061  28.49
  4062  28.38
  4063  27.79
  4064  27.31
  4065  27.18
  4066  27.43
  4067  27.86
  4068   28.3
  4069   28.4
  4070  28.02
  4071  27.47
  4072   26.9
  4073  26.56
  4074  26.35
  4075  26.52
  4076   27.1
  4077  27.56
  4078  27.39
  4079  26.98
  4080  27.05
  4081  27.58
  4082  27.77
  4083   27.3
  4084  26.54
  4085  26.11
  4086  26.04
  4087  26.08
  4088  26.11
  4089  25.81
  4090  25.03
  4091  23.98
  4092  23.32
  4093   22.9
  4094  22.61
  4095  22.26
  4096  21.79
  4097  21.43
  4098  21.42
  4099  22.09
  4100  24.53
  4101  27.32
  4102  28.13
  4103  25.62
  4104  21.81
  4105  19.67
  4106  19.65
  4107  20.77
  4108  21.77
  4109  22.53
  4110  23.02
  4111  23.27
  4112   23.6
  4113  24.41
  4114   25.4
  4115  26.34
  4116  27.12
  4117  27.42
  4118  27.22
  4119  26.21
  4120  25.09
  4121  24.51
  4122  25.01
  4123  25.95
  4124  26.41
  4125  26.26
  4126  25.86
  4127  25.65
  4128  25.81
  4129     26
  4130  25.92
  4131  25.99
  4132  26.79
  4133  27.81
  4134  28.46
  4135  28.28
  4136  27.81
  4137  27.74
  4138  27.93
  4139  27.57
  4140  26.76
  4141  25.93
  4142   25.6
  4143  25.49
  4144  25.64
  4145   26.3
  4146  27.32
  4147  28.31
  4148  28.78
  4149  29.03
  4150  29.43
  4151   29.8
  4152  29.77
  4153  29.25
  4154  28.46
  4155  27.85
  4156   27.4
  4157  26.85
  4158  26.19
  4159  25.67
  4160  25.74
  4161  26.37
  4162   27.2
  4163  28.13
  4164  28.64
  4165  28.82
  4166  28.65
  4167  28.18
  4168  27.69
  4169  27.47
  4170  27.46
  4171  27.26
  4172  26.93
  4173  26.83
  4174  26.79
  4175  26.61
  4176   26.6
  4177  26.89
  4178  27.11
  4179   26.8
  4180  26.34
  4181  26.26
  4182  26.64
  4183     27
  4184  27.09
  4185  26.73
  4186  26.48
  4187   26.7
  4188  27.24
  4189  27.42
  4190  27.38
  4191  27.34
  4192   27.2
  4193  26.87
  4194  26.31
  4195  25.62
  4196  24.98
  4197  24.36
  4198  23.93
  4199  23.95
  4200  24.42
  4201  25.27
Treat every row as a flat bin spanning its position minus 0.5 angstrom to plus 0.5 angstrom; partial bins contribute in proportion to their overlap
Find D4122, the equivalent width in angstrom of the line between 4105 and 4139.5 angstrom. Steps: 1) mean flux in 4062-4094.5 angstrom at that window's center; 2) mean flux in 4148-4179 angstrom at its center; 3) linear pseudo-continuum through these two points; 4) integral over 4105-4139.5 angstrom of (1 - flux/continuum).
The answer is 2.1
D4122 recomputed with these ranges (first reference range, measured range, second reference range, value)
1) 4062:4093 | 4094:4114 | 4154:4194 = 2.9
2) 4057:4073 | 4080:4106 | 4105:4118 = 0.9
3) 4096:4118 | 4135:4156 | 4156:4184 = -1.6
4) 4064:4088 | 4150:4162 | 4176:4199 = -0.5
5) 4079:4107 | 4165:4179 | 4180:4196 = -0.5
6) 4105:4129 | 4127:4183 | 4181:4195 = -3.1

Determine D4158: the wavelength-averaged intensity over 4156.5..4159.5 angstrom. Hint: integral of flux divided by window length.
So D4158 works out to 26.2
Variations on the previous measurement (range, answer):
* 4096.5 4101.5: 23.4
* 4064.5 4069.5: 27.8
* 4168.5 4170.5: 27.5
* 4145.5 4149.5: 28.4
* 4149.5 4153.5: 29.6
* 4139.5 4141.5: 26.3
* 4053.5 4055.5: 27.1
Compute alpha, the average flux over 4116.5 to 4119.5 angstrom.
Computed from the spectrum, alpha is 26.9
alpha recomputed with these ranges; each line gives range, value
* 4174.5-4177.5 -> 26.7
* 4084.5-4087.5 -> 26.1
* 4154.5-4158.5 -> 27.1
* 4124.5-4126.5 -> 26.1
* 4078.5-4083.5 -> 27.3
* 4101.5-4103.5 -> 26.9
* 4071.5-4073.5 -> 26.7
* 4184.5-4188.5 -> 26.8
